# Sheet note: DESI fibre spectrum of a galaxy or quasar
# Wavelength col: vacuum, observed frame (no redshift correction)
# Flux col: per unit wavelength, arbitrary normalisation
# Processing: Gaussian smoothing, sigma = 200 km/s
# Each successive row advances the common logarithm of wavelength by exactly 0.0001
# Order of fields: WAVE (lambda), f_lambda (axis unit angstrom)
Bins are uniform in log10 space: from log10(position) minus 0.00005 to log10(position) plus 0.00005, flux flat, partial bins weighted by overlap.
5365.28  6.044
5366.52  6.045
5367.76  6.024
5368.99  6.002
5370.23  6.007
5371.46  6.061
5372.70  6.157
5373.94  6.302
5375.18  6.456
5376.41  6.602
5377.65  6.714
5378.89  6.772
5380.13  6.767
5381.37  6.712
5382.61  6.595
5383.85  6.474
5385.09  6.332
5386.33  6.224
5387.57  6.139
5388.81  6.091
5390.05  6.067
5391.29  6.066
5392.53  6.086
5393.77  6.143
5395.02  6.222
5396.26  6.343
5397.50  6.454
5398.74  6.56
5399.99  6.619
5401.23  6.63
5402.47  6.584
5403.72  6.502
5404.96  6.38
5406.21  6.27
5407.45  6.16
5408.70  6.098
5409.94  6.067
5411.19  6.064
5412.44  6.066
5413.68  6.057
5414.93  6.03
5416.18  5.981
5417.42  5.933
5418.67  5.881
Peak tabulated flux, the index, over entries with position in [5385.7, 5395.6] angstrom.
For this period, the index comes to 6.224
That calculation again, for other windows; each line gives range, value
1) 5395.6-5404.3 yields 6.63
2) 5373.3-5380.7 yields 6.772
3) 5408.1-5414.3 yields 6.098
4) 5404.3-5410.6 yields 6.38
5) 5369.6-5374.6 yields 6.302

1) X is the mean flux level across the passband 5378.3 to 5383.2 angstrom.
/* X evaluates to 6.71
